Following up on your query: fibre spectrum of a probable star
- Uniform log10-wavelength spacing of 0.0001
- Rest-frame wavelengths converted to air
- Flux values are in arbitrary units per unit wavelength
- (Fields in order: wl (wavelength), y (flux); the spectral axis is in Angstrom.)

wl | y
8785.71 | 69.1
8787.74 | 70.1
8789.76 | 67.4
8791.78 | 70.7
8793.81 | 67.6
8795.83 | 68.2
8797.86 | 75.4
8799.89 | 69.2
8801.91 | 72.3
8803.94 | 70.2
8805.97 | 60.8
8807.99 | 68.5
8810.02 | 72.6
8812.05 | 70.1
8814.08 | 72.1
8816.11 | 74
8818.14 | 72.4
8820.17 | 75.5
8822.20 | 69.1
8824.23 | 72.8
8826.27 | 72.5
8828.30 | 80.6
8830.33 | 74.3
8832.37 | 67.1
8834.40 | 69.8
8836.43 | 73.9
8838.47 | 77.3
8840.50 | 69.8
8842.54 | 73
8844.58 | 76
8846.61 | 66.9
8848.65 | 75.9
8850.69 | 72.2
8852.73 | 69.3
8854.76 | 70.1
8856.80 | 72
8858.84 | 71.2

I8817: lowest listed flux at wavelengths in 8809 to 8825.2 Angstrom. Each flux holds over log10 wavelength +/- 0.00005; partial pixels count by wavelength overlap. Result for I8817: 69.1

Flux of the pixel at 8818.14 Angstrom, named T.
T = 72.4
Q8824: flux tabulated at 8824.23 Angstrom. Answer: 72.8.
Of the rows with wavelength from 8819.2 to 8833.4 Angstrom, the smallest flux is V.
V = 67.1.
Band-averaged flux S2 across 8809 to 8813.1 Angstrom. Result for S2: 71.3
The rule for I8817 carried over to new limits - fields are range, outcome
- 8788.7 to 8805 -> 67.4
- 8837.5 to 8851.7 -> 66.9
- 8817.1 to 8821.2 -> 72.4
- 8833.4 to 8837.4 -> 69.8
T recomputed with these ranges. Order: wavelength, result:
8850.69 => 72.2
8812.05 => 70.1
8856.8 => 72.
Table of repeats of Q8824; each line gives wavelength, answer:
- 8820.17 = 75.5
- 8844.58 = 76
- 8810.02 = 72.6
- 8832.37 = 67.1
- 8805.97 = 60.8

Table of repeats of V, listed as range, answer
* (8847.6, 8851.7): 72.2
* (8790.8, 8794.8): 67.6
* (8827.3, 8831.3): 74.3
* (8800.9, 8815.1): 60.8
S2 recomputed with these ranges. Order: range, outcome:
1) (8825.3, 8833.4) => 73.7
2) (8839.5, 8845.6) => 72.9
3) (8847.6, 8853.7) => 72.4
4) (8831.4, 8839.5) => 72.1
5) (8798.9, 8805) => 70.5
